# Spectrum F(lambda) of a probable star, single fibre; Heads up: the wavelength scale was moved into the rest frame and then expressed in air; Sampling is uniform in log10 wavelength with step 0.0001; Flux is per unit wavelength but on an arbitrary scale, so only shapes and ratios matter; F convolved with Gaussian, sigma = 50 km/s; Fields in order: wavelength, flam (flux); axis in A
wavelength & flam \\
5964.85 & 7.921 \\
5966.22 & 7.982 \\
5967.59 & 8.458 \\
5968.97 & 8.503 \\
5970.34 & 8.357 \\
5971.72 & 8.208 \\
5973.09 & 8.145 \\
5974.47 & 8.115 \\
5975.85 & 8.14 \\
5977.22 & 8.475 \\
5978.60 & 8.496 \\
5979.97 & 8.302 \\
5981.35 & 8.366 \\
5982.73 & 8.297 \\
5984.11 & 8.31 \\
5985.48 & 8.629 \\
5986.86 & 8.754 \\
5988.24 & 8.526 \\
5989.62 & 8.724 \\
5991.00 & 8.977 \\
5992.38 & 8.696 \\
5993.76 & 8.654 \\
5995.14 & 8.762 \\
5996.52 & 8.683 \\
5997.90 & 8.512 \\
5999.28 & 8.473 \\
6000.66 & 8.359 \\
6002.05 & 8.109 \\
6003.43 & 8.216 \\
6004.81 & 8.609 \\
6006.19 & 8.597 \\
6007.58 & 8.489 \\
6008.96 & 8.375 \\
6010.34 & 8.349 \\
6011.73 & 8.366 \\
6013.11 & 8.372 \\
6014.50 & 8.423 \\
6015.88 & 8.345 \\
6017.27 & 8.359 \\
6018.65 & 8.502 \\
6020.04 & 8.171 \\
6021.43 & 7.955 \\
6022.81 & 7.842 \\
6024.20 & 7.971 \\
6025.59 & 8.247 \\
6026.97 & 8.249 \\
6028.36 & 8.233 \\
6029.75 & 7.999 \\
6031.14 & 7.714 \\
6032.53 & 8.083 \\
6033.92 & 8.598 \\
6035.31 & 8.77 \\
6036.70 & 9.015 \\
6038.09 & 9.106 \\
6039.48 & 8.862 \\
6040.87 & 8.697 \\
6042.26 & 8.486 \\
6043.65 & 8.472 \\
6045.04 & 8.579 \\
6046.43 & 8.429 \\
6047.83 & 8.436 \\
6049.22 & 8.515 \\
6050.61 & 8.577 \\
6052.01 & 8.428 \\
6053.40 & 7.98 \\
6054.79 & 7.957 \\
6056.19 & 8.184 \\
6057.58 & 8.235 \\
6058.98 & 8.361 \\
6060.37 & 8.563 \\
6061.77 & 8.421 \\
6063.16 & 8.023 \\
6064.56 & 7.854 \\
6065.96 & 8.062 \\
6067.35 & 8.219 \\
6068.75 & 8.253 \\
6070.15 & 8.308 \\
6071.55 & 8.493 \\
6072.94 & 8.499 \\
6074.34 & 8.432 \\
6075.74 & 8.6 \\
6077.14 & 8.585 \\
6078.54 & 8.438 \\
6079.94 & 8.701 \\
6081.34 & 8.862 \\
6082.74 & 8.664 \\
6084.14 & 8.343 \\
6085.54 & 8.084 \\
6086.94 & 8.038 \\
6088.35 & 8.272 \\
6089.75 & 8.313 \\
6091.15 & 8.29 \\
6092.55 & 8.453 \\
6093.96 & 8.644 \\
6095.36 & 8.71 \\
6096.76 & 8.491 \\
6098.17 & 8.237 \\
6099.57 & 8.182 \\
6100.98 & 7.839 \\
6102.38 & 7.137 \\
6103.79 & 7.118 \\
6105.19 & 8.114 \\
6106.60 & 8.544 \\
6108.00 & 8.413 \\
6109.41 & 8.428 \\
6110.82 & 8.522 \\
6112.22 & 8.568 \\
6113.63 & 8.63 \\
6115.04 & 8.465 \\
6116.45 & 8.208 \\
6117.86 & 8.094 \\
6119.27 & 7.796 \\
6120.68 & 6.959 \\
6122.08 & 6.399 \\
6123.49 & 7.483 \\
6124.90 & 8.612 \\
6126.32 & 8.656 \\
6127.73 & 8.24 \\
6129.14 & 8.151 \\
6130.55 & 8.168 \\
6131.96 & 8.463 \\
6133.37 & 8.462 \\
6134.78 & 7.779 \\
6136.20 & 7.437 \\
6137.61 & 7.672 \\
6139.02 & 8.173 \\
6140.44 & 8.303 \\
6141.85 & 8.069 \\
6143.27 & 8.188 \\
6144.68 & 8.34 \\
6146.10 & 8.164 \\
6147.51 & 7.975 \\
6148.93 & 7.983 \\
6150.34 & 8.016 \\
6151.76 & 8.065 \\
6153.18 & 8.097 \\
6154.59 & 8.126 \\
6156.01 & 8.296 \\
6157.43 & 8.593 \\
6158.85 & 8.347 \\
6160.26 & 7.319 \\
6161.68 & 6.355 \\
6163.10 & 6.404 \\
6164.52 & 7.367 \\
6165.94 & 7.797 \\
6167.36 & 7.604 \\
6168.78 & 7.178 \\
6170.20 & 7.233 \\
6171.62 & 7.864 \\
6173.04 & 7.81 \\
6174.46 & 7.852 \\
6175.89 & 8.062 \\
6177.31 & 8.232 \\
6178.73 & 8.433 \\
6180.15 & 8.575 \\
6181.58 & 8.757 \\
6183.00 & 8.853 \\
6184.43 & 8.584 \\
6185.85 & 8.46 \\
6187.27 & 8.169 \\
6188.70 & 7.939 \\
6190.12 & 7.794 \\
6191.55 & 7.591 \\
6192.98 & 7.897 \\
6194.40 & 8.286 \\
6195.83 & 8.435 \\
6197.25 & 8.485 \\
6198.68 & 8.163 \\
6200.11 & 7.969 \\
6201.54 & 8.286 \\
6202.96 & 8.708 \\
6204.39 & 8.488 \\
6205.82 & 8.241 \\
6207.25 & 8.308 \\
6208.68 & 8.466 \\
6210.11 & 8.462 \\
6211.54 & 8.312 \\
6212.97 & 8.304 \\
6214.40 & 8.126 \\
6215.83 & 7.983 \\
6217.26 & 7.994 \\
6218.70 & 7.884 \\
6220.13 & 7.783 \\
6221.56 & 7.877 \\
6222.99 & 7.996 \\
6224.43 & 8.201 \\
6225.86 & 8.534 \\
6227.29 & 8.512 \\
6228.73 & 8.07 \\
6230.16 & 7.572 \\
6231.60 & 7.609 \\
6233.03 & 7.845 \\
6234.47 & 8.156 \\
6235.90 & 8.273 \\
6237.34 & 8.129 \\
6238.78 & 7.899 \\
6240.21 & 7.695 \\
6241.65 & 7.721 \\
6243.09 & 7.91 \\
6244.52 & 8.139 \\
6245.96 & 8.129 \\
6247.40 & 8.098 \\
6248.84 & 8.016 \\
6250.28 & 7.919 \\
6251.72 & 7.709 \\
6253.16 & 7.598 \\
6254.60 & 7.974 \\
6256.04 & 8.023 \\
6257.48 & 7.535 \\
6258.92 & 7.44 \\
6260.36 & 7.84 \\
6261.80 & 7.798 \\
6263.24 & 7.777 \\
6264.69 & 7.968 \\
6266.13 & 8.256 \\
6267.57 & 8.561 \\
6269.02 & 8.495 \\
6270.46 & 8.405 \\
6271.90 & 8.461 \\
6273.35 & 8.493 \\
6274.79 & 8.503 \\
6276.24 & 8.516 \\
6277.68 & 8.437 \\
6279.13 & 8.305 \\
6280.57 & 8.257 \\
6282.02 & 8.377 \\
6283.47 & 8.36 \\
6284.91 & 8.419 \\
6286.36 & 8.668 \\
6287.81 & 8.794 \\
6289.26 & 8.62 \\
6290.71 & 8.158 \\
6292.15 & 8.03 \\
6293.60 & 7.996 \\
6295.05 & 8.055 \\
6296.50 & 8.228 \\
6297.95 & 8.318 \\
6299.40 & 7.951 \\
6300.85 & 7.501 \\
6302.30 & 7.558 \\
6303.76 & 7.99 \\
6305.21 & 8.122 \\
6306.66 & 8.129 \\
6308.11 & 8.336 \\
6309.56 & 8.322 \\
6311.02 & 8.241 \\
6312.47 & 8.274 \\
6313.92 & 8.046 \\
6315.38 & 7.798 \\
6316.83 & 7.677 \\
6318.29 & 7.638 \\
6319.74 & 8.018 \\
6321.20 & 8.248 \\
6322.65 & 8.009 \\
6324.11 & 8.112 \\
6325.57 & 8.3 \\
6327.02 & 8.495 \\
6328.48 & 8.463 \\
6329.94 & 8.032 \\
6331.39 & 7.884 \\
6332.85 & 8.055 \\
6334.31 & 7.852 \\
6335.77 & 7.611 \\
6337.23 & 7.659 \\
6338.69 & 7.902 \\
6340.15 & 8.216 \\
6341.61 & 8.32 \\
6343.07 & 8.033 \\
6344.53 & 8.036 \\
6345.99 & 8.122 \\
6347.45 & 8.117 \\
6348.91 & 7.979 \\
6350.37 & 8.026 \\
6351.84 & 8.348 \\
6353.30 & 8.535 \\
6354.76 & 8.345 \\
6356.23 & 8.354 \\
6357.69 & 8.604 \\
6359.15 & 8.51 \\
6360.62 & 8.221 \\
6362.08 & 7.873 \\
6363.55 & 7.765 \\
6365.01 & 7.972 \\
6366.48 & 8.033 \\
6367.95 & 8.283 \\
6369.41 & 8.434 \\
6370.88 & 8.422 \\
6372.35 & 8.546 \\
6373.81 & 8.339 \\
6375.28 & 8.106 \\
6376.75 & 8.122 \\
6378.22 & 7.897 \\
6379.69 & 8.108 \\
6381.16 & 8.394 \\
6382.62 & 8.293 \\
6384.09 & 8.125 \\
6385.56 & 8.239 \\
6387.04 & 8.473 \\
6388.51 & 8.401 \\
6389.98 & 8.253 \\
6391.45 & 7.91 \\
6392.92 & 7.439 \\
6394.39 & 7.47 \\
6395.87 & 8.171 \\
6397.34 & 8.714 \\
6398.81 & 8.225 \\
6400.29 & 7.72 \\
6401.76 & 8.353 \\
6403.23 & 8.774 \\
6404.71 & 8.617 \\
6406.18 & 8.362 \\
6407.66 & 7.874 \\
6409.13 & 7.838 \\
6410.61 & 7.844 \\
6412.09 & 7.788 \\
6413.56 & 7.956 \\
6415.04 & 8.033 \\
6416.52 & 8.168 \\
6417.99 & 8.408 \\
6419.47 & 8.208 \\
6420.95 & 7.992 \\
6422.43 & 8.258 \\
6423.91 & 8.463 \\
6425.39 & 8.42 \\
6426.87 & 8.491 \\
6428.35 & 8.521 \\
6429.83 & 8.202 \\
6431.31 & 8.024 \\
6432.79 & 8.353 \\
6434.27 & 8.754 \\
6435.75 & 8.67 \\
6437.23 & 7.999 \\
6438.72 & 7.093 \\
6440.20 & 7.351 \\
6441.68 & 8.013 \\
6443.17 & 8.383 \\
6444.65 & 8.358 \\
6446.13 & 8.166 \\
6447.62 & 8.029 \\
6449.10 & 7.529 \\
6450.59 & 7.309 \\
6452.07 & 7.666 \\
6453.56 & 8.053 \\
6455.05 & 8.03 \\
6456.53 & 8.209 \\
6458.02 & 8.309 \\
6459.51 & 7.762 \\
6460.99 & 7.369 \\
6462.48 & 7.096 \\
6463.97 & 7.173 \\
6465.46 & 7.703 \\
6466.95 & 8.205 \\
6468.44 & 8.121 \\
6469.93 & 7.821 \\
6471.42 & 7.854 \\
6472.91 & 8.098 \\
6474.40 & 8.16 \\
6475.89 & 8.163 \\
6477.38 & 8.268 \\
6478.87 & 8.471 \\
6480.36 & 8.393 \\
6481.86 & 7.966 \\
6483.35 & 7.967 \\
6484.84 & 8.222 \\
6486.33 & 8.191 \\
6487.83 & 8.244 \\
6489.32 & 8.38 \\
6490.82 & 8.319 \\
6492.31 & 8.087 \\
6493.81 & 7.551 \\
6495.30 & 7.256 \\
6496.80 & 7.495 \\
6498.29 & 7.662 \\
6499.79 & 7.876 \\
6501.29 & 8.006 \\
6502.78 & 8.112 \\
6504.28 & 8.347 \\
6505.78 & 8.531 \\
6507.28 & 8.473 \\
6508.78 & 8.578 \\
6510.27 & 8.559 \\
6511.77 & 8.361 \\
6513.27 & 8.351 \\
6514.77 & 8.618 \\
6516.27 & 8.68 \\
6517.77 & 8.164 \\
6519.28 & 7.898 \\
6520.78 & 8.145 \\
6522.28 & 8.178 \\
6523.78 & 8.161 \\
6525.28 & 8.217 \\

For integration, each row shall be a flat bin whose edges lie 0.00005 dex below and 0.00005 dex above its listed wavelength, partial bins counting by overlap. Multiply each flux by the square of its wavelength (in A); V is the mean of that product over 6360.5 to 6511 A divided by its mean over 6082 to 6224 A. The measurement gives 1.1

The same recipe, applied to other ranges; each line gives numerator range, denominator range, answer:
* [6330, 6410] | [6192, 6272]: 1.05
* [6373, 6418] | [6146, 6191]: 1.10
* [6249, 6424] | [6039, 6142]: 1.07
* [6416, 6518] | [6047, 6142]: 1.11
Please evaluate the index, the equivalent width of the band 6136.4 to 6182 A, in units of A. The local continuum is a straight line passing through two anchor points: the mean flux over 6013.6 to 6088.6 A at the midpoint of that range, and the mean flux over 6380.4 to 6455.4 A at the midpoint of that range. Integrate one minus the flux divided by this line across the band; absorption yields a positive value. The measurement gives 2.1 A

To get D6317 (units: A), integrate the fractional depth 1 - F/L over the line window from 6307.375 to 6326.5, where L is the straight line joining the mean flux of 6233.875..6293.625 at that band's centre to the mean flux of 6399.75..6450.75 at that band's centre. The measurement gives 0.13 A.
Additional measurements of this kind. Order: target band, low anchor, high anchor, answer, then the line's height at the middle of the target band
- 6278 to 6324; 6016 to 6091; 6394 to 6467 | 0.06 A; 8.16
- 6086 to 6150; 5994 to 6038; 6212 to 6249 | 0.65 A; 8.2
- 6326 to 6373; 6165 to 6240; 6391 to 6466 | -0.57 A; 8.06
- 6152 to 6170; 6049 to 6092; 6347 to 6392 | 1.48 A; 8.31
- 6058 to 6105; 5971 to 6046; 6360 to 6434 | 0.51 A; 8.38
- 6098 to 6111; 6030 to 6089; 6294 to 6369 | 0.51 A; 8.35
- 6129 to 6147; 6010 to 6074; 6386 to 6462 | 0.38 A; 8.28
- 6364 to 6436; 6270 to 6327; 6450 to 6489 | -1.34 A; 8.06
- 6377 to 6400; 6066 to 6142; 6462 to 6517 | -0.02 A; 8.12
